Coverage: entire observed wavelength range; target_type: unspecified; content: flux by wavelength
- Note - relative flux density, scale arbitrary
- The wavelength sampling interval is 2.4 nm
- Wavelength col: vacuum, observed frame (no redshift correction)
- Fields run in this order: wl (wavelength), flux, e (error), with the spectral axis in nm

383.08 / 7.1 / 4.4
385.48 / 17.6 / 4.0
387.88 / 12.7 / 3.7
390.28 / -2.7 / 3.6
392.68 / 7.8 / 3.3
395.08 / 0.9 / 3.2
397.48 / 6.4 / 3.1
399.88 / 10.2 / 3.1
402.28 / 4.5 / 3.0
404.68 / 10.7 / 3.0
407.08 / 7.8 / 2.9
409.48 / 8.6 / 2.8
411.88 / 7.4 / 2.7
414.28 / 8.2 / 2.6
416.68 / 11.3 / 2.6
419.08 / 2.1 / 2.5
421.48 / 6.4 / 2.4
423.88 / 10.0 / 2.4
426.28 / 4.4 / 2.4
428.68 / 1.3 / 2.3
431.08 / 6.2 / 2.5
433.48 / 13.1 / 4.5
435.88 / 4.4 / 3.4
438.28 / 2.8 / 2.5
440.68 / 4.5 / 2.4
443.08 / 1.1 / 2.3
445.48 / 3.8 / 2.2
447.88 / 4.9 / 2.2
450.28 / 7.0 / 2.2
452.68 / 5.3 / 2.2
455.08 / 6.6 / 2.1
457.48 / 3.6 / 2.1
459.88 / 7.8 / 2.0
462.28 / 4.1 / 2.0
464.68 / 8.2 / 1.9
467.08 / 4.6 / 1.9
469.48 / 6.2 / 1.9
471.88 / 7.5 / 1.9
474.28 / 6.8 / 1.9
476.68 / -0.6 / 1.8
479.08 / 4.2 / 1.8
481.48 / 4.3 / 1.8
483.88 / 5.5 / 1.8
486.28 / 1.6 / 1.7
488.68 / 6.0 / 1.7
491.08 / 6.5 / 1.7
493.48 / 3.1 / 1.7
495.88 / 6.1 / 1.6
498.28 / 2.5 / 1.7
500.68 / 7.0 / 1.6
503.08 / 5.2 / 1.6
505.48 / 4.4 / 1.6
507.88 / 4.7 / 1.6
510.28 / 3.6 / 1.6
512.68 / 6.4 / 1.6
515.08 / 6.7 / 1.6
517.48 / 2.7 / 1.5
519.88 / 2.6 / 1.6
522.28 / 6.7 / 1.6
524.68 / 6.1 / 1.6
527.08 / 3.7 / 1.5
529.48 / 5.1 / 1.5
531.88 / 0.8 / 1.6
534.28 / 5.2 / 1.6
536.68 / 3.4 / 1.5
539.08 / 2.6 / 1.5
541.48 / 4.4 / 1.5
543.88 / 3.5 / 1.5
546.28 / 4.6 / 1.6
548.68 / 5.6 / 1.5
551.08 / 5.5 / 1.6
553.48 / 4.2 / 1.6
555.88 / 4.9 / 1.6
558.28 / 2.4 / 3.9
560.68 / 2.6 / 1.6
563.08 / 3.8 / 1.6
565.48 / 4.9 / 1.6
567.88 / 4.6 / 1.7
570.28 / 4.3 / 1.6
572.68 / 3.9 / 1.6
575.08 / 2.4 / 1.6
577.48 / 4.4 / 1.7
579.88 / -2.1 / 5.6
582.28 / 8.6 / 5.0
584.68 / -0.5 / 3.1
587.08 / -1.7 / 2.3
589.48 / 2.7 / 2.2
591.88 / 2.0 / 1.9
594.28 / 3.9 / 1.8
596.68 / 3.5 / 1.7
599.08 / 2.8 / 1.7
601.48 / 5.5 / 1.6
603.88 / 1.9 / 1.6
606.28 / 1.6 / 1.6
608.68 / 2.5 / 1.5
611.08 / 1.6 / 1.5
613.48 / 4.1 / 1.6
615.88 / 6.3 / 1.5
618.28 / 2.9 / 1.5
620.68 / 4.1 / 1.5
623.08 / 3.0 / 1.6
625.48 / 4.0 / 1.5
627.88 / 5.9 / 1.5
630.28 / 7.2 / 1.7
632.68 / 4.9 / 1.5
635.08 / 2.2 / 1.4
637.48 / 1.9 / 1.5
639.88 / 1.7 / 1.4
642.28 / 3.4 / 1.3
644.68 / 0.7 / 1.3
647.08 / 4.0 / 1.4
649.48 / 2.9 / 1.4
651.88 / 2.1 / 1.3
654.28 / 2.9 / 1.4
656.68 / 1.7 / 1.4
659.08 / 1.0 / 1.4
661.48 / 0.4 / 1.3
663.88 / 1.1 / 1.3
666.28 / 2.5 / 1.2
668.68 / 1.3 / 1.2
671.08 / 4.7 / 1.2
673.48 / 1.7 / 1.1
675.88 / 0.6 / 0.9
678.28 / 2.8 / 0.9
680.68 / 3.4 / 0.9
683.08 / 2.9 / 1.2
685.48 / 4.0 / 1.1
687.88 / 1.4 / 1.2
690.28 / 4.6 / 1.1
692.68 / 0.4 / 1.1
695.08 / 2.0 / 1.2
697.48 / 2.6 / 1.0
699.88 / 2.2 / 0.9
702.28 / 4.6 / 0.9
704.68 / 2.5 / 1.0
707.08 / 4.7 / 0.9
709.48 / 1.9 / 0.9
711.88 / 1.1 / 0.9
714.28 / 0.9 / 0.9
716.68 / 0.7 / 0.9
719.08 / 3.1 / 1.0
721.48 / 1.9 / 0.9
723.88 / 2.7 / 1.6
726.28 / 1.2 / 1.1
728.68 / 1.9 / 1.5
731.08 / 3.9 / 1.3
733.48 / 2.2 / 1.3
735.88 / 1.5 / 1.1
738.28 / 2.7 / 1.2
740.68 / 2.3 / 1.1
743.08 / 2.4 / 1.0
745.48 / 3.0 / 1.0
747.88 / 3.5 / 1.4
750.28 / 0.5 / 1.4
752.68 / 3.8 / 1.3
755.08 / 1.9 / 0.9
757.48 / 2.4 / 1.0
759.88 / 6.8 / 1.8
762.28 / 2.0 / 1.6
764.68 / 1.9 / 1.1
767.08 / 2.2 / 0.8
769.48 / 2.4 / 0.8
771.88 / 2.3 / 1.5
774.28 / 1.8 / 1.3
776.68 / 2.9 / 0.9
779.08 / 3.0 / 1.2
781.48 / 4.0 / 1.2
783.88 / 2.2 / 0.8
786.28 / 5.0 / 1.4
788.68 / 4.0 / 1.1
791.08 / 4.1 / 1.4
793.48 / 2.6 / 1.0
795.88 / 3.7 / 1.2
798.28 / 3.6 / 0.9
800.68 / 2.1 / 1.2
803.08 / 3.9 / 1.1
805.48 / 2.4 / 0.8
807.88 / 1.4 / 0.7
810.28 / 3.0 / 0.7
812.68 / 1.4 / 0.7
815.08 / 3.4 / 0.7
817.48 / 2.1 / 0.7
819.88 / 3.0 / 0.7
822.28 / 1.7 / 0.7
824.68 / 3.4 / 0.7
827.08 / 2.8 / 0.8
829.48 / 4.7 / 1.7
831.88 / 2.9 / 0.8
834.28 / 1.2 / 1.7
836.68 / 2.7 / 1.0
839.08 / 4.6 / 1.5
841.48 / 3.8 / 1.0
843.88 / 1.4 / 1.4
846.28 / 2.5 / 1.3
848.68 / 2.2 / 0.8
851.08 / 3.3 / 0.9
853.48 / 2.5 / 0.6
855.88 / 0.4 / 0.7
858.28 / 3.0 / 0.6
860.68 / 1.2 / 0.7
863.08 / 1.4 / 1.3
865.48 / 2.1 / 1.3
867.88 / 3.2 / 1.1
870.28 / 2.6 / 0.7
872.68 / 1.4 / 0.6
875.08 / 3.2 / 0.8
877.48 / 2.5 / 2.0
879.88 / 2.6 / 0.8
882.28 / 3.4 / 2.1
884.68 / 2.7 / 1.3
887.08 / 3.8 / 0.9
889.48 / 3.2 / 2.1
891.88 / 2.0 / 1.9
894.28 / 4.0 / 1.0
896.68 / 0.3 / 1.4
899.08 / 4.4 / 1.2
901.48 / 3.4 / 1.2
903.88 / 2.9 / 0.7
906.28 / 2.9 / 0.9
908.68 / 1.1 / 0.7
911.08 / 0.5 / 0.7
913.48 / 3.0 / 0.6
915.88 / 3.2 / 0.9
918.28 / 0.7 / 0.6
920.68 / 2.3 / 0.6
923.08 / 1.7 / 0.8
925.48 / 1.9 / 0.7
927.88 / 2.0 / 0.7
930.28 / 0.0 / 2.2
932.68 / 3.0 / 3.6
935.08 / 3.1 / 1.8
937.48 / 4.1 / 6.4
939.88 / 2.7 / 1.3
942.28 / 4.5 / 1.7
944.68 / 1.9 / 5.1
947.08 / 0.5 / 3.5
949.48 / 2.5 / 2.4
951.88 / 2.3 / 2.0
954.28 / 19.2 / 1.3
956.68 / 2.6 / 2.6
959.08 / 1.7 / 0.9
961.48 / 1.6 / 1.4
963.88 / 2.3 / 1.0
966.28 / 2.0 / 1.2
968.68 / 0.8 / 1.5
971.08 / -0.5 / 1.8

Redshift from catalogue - 1.558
